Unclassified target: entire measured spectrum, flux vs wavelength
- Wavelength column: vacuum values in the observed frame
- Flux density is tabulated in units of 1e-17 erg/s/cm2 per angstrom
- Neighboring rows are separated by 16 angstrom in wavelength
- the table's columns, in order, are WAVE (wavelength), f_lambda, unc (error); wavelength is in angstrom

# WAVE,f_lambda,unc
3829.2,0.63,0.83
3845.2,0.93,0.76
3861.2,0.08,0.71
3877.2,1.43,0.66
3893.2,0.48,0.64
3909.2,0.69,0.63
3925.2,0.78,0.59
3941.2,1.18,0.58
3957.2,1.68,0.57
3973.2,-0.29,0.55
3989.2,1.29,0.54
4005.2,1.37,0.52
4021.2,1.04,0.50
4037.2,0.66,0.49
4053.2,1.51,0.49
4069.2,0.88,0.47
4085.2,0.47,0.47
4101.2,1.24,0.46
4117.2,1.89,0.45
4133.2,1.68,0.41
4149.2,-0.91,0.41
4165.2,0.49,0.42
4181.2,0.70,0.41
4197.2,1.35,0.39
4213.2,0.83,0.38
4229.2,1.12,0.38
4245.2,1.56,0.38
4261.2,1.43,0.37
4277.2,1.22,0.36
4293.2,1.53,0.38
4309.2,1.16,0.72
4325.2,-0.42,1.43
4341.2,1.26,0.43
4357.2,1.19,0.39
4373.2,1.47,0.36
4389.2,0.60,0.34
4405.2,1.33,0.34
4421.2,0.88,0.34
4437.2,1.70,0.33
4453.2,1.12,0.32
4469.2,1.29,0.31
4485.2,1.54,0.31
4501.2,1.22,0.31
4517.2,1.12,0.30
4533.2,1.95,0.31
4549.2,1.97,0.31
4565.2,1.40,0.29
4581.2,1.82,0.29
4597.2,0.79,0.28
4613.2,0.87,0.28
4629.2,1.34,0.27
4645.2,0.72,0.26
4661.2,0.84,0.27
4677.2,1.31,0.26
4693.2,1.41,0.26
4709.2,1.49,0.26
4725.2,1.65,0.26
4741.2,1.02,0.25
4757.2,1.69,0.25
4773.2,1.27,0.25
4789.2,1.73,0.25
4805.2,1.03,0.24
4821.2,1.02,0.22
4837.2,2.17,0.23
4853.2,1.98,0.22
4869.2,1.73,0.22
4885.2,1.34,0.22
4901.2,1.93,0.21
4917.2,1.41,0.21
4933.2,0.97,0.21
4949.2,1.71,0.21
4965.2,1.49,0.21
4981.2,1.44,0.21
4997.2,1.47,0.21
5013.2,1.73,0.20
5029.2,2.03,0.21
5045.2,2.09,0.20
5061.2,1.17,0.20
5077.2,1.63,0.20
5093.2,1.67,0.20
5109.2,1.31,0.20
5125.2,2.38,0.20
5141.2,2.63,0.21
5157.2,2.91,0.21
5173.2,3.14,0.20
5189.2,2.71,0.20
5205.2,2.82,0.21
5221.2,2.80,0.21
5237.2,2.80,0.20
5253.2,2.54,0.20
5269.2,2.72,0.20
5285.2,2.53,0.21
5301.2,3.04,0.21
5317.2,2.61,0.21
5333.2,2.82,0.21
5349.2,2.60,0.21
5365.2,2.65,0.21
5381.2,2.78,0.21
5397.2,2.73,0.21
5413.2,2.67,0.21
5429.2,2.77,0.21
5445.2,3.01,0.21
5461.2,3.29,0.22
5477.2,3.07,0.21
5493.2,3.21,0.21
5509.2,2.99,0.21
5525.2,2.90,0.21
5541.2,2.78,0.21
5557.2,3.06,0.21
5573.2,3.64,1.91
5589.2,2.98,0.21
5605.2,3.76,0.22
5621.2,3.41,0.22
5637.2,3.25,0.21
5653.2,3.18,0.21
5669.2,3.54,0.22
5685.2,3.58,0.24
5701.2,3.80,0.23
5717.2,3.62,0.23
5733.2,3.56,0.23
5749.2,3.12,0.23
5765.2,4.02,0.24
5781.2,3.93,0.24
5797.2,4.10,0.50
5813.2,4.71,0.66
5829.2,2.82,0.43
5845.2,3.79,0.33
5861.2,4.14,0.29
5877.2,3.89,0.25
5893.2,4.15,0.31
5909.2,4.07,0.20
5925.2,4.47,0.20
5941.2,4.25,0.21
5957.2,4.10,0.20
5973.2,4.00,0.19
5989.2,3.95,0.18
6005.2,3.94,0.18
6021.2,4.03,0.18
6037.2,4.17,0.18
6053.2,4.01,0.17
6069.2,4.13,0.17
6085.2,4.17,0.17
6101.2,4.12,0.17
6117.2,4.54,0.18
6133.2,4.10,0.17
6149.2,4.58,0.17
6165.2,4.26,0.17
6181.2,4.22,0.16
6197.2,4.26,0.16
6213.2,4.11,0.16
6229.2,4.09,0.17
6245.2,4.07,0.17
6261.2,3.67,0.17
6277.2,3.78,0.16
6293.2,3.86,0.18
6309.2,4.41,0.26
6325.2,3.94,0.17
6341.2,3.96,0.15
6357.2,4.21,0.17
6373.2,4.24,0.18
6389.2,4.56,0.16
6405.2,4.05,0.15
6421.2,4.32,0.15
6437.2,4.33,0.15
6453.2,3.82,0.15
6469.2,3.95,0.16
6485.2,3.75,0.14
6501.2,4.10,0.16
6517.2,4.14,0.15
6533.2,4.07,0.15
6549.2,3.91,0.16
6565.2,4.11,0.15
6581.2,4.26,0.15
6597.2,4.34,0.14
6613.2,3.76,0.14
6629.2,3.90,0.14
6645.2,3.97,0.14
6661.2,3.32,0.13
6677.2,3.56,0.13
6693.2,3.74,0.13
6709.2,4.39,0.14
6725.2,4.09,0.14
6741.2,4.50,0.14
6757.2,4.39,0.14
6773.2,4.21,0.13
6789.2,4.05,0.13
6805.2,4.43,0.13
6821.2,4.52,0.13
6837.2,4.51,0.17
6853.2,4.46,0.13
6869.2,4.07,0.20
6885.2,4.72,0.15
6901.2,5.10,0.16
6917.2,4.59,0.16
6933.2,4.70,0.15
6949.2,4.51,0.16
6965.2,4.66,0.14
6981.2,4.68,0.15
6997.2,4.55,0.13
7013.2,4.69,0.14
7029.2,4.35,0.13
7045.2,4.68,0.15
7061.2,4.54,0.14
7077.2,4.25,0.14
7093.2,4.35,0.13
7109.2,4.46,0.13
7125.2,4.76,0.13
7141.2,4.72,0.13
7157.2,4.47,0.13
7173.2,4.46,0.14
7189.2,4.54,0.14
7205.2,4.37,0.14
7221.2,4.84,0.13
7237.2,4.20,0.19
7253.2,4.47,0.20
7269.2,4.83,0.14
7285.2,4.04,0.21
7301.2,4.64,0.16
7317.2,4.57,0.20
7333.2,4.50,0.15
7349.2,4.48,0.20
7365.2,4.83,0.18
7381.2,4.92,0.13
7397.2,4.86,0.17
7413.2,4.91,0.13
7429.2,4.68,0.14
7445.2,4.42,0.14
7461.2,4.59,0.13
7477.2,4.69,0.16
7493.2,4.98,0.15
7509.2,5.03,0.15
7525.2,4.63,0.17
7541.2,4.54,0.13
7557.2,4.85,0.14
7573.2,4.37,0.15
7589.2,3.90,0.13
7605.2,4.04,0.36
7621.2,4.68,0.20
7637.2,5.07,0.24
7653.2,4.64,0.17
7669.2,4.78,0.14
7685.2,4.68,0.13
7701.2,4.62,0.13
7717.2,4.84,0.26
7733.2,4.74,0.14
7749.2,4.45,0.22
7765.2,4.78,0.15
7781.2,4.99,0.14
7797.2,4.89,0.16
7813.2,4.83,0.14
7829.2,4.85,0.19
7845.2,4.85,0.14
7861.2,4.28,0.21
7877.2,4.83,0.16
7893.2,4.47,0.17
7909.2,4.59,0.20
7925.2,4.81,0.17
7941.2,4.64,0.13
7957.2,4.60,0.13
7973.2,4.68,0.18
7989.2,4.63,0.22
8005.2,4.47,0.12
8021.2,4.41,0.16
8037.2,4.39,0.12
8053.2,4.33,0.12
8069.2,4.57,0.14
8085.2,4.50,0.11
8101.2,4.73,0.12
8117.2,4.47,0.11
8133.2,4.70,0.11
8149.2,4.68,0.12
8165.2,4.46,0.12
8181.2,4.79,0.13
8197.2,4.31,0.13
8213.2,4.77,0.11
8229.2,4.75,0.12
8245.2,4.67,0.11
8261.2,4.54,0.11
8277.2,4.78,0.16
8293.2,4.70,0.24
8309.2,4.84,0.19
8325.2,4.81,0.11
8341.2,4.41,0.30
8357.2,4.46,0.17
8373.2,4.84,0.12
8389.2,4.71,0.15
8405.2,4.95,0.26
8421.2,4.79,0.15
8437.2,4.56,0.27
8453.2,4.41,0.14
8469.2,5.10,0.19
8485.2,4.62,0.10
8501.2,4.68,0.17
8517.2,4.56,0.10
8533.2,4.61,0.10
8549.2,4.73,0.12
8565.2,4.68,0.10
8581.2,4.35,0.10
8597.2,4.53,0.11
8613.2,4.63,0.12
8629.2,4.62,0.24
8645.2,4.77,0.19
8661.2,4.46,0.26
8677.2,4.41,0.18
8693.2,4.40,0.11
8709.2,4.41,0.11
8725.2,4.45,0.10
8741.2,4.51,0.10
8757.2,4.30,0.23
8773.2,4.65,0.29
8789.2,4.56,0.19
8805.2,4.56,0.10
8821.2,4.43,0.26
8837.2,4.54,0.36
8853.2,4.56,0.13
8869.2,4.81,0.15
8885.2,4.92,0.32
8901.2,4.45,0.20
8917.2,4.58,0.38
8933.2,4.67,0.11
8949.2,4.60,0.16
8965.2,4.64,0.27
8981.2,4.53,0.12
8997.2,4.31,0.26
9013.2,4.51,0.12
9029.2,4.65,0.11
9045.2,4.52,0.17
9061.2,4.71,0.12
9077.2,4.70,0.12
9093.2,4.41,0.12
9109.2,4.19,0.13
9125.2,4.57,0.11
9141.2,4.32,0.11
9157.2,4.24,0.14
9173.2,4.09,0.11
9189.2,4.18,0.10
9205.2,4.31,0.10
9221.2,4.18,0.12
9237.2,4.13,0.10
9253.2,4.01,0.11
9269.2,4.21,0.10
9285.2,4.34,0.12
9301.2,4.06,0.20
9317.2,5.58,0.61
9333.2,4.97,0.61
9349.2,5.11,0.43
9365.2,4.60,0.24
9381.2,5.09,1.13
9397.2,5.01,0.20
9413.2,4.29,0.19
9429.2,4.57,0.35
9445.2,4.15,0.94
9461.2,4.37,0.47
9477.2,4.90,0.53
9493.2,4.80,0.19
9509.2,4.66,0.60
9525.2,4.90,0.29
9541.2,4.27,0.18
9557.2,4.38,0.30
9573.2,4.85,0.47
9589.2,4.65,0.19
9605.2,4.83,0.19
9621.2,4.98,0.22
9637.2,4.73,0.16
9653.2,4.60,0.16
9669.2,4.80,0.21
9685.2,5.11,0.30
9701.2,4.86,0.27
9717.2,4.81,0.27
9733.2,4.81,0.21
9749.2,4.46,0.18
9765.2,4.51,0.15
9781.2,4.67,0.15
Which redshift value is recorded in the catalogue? 0.287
